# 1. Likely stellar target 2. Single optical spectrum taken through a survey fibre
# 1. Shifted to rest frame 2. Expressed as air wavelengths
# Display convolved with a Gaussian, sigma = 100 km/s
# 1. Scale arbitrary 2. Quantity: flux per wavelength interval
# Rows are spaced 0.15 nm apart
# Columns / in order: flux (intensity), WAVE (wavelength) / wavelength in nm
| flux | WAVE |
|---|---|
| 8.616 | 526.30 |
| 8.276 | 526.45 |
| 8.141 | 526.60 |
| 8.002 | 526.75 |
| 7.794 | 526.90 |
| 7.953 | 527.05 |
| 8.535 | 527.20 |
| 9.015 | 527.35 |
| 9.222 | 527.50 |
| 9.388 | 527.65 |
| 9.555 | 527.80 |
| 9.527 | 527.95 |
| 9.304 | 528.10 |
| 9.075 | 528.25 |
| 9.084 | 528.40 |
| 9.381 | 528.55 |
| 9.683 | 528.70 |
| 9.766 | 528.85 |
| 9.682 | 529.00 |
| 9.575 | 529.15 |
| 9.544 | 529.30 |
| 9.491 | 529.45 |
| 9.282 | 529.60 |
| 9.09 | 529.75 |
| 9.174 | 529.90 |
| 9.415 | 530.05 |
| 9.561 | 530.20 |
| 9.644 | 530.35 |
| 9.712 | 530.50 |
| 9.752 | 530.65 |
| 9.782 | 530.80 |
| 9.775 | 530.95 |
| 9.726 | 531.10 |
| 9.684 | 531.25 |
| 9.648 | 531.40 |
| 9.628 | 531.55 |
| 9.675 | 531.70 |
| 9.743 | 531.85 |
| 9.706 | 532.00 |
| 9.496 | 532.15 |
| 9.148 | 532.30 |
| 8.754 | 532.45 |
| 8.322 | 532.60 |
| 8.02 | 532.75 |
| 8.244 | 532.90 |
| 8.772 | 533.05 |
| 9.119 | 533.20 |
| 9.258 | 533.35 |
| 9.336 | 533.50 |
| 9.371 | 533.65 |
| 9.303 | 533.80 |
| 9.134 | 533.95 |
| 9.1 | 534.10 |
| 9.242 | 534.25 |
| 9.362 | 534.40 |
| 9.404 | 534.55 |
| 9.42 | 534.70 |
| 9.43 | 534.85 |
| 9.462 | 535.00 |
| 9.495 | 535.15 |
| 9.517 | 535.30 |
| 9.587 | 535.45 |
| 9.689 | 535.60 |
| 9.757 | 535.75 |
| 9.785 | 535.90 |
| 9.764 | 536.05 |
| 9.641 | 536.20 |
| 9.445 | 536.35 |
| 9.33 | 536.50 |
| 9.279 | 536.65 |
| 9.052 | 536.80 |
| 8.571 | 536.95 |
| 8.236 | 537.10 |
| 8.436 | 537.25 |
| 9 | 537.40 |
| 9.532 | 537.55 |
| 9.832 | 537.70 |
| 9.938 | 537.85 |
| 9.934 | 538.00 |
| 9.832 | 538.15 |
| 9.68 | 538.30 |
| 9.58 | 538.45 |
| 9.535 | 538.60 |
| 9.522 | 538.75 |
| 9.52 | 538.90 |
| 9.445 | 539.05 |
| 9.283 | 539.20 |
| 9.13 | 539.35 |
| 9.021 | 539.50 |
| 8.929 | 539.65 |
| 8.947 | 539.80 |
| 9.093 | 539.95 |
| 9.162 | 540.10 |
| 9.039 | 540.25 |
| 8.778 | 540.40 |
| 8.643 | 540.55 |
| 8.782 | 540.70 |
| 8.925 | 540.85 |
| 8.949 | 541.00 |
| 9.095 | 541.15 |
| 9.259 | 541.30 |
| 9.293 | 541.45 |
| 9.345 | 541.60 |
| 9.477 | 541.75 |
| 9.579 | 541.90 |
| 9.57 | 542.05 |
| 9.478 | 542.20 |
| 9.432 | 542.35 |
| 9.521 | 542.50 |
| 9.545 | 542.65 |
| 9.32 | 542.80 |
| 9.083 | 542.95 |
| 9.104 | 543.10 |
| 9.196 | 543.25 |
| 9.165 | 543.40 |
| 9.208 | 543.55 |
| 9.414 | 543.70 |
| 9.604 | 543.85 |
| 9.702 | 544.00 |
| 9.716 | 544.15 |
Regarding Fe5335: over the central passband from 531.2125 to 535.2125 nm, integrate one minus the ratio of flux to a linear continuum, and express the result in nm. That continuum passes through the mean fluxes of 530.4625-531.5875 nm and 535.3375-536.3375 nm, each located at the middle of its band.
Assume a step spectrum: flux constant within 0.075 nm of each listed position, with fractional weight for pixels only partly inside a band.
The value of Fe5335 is 0.19 nm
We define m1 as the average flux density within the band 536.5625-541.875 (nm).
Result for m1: 9.21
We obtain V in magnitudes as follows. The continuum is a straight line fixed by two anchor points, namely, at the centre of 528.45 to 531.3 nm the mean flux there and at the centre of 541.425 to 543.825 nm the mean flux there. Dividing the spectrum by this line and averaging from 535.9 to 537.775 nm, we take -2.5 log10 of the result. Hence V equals 0.029 mag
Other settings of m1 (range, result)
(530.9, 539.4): 9.34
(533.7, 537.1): 9.37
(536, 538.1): 9.29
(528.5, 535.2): 9.36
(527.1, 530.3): 9.34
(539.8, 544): 9.23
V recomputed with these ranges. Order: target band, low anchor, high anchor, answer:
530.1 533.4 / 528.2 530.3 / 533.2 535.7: 0.01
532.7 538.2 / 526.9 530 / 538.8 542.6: -0.01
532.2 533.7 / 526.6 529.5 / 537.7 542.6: 0.04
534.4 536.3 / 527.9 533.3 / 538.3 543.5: -0.03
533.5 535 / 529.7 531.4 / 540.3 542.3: 0.01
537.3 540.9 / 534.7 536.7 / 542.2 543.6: 0.02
